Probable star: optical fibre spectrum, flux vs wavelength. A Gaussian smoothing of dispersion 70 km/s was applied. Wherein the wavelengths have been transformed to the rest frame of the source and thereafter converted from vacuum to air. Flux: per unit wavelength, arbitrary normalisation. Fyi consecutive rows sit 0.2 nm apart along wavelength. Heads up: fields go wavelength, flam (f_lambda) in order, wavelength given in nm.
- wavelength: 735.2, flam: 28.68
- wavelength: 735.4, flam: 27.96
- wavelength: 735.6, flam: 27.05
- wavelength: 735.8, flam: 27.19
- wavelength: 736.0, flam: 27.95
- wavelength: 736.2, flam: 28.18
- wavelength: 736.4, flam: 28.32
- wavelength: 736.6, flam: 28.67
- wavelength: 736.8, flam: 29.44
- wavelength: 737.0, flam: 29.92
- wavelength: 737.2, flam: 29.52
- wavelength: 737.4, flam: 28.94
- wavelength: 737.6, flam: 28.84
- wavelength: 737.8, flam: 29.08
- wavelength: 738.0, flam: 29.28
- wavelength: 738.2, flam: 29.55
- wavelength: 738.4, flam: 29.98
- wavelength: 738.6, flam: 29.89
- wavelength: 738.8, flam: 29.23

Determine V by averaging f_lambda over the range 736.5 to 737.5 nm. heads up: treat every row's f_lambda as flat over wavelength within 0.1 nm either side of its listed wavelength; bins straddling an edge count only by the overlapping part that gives 29.3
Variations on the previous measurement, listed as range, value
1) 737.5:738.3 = 29.2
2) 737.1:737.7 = 29.1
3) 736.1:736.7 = 28.4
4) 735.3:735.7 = 27.5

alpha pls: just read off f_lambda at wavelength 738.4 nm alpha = 29.98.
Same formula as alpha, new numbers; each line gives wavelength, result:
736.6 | 28.67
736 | 27.95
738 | 29.28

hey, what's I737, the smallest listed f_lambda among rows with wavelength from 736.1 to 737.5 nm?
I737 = 28.18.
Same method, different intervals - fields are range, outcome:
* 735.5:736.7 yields 27.05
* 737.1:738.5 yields 28.84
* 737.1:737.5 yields 28.94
